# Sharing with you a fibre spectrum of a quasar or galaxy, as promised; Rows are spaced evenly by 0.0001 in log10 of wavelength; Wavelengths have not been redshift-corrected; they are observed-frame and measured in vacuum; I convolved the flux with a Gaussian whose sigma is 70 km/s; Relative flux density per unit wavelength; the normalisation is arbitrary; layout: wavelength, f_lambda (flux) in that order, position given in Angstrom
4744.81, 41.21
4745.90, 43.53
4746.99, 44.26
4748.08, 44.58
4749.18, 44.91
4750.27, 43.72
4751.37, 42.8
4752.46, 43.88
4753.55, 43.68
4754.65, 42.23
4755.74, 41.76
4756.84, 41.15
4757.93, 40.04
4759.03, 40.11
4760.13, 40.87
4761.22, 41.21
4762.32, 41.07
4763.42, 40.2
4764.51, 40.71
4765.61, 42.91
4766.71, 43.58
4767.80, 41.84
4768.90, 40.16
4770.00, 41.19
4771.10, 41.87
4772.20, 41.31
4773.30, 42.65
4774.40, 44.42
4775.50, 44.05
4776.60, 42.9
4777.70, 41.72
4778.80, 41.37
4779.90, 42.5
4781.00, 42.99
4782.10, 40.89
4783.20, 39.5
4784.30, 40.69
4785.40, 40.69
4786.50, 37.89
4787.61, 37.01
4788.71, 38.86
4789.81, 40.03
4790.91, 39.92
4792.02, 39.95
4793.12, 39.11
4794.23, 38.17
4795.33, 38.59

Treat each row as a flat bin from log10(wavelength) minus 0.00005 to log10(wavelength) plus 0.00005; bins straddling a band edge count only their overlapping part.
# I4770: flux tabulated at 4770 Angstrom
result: 41.19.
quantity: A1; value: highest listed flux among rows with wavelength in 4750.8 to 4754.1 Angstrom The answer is 43.88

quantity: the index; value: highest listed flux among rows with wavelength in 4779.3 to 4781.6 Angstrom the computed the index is 42.99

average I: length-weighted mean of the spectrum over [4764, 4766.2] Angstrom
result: 41.8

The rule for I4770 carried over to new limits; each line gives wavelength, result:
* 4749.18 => 44.91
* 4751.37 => 42.8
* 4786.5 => 37.89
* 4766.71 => 43.58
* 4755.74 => 41.76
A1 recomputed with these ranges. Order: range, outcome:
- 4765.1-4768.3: 43.58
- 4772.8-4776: 44.42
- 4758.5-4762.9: 41.21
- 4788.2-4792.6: 40.03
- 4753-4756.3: 43.68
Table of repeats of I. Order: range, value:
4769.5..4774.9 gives 42.2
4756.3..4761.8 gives 40.7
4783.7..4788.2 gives 39.1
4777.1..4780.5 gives 41.9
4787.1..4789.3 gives 38.1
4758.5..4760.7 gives 40.5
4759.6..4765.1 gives 40.9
